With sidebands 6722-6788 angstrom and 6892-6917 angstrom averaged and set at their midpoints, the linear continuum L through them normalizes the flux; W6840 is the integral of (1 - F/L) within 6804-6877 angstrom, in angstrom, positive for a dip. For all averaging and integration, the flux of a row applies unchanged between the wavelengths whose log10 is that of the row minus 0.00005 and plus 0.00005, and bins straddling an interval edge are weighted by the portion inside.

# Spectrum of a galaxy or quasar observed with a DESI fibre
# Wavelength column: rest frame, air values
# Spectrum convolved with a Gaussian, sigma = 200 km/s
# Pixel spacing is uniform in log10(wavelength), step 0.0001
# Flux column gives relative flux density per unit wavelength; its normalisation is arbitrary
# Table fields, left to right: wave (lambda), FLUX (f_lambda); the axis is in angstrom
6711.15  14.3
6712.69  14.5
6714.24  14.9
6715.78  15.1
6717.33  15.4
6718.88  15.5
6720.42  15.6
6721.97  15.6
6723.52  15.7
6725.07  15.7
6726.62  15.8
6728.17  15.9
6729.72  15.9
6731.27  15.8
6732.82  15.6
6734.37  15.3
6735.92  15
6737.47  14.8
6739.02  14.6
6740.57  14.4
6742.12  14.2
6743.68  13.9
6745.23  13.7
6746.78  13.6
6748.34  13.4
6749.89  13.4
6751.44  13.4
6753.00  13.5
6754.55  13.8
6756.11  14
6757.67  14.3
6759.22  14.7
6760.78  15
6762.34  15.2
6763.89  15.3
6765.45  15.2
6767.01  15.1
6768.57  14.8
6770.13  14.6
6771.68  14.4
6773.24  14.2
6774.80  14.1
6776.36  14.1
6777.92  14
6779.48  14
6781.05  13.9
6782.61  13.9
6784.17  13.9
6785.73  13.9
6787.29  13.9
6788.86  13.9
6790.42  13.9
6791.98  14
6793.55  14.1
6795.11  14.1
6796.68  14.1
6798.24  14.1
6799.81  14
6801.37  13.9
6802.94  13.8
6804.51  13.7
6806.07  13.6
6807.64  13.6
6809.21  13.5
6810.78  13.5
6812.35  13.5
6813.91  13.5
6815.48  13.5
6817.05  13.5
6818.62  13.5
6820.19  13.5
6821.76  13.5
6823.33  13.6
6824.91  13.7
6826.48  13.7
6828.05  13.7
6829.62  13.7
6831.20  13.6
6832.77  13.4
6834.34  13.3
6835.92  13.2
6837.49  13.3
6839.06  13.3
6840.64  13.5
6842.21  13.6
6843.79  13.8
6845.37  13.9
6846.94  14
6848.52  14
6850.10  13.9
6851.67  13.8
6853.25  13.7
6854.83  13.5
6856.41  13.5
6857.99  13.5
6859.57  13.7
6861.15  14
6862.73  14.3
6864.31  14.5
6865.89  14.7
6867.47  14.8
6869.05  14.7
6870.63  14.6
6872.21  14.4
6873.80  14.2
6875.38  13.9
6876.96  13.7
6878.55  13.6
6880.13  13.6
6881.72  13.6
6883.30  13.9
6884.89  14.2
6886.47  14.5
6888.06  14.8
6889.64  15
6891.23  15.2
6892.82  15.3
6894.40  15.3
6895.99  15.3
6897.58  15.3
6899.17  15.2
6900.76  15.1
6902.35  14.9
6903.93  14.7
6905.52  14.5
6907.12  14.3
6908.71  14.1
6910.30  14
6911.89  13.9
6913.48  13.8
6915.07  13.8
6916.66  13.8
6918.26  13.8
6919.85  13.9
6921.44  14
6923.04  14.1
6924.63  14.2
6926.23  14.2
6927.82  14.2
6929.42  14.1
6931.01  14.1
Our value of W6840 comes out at 4.0 angstrom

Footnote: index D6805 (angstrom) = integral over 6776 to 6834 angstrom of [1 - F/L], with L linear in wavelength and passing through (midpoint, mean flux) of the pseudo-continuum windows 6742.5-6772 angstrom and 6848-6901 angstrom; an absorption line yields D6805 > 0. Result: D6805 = 2.2 angstrom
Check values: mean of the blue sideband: 14.3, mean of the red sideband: 14.3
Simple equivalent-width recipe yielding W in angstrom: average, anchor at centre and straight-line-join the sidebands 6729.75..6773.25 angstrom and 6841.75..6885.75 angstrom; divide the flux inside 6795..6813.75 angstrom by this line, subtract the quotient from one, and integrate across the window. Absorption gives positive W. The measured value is 0.7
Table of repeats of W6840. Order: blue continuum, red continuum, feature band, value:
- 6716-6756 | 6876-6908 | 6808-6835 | 2.1 angstrom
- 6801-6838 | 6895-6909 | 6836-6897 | 0.7 angstrom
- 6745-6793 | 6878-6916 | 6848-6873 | 0.5 angstrom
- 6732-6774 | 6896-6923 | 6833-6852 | 1.0 angstrom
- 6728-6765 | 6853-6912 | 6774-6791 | 0.6 angstrom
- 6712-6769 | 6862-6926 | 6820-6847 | 1.8 angstrom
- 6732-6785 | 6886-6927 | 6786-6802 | 0.4 angstrom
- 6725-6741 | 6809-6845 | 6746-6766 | 0.9 angstrom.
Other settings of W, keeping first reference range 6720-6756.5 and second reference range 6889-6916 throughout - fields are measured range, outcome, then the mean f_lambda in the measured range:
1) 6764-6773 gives -0.1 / 14.8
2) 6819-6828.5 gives 0.7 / 13.6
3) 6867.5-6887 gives 0.8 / 14.1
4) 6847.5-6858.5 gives 0.7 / 13.7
